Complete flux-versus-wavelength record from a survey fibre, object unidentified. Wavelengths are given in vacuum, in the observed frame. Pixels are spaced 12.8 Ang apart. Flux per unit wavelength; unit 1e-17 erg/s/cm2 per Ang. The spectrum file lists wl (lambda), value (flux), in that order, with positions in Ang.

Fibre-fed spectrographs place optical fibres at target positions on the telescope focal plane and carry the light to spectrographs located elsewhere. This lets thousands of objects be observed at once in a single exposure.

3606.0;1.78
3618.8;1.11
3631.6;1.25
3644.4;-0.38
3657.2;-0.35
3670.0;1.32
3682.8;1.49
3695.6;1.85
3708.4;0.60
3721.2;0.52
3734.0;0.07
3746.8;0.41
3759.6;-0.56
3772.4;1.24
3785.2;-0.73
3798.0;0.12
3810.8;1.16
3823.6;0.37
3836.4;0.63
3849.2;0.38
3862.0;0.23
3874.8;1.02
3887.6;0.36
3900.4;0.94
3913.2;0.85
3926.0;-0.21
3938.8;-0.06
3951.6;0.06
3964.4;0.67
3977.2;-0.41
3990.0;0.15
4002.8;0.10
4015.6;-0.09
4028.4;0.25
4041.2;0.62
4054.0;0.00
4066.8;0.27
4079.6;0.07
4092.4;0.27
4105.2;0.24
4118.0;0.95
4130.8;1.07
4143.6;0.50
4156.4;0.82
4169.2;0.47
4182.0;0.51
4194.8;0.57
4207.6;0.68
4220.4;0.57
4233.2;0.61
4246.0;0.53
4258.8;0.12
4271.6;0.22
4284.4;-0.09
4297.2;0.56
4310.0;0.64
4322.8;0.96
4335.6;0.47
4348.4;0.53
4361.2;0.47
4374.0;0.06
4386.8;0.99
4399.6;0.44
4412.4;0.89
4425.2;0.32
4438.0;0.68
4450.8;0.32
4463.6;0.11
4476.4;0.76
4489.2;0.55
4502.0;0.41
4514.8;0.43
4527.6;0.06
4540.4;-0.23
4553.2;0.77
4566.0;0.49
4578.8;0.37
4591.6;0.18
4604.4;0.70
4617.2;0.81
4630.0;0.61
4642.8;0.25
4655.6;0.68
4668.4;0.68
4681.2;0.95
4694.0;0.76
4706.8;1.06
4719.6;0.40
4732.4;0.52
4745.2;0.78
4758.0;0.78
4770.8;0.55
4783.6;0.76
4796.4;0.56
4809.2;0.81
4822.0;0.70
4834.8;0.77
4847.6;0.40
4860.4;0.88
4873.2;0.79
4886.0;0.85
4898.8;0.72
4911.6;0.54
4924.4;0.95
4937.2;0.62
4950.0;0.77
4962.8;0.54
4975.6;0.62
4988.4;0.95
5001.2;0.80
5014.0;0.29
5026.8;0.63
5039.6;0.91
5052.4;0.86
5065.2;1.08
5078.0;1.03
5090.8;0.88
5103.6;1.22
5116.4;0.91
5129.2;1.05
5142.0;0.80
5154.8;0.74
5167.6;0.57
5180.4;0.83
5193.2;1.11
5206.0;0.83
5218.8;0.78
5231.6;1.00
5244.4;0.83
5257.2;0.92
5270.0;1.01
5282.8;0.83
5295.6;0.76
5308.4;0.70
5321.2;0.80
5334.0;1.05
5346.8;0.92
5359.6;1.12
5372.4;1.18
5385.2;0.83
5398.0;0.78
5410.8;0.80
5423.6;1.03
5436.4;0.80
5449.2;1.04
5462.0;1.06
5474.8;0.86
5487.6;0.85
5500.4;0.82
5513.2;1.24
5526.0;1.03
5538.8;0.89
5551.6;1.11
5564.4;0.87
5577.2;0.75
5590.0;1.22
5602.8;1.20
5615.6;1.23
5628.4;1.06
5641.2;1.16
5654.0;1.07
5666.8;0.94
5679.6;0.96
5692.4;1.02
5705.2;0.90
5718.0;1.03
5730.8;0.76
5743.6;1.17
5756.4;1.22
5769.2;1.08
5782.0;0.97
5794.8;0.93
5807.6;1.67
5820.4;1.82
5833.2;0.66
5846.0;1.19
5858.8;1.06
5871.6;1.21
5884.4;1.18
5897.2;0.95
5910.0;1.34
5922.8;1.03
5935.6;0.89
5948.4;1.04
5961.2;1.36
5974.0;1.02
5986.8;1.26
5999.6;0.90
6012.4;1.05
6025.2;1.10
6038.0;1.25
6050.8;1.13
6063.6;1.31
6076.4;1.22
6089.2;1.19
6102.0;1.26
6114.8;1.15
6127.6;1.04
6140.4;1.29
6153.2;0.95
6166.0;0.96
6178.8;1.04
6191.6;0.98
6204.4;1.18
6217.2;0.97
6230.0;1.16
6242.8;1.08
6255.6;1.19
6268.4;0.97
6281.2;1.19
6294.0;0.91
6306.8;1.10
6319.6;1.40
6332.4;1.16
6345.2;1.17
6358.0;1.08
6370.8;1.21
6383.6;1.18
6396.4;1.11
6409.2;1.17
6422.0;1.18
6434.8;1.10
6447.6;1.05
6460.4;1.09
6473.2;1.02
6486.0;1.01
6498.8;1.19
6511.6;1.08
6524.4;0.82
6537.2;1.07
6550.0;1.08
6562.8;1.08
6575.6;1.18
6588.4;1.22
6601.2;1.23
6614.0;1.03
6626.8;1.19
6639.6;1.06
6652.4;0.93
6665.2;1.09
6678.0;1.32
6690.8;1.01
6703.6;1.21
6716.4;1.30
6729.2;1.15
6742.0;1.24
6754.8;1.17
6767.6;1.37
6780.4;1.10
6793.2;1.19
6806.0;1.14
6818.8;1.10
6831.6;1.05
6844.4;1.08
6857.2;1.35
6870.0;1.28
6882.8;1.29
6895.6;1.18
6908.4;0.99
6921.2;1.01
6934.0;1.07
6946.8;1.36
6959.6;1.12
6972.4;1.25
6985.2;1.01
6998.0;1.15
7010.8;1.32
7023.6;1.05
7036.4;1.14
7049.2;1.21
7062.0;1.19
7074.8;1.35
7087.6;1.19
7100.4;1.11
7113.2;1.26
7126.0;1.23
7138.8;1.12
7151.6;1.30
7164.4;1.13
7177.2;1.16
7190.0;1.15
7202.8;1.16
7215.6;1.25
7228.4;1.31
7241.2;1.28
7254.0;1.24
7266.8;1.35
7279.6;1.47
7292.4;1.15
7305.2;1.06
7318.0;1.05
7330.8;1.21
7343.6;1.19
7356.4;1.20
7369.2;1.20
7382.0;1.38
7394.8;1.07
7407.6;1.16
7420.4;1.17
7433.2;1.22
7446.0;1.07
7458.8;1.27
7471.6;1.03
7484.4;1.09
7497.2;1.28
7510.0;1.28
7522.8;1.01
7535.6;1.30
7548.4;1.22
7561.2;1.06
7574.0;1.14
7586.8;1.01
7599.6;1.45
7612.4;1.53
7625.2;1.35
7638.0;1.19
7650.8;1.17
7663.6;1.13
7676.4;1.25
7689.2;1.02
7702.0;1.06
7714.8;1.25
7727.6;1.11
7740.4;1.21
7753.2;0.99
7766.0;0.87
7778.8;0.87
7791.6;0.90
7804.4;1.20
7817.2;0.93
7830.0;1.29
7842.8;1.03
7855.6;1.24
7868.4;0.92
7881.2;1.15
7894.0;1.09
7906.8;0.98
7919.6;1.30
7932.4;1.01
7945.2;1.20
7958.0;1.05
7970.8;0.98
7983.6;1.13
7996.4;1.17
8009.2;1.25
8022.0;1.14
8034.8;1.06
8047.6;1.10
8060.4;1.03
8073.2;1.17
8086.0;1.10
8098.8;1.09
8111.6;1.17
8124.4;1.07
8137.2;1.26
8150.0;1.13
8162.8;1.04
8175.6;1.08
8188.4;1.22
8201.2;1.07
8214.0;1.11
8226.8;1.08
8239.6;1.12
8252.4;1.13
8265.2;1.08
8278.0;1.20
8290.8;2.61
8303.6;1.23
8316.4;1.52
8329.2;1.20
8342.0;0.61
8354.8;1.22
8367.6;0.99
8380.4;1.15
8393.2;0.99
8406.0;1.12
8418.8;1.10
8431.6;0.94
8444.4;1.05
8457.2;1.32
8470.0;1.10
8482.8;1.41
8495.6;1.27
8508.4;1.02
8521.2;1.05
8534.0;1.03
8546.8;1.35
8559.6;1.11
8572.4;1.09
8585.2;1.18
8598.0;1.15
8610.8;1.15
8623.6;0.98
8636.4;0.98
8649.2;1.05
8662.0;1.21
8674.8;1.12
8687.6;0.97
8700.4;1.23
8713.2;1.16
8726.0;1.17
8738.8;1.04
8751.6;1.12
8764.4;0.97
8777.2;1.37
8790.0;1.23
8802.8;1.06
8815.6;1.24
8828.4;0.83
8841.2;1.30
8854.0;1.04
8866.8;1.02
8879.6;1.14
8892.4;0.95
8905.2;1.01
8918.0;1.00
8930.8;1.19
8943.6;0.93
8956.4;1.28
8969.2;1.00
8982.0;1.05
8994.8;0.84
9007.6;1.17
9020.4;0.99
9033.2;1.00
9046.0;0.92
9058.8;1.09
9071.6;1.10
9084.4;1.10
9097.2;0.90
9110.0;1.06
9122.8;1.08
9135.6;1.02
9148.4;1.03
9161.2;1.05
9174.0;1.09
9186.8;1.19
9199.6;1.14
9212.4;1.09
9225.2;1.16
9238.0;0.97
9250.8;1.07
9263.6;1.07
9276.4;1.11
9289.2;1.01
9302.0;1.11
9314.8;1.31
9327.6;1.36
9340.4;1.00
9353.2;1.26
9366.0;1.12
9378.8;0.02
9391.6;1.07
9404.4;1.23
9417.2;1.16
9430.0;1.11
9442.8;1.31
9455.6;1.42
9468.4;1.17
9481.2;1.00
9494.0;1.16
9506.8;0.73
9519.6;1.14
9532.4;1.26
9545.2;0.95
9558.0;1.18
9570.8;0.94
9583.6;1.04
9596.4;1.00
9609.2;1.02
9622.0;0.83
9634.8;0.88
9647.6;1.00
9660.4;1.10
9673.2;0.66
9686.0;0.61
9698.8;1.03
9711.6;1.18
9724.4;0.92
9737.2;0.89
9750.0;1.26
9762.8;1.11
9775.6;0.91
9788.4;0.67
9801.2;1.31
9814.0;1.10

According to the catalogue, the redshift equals 0.262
